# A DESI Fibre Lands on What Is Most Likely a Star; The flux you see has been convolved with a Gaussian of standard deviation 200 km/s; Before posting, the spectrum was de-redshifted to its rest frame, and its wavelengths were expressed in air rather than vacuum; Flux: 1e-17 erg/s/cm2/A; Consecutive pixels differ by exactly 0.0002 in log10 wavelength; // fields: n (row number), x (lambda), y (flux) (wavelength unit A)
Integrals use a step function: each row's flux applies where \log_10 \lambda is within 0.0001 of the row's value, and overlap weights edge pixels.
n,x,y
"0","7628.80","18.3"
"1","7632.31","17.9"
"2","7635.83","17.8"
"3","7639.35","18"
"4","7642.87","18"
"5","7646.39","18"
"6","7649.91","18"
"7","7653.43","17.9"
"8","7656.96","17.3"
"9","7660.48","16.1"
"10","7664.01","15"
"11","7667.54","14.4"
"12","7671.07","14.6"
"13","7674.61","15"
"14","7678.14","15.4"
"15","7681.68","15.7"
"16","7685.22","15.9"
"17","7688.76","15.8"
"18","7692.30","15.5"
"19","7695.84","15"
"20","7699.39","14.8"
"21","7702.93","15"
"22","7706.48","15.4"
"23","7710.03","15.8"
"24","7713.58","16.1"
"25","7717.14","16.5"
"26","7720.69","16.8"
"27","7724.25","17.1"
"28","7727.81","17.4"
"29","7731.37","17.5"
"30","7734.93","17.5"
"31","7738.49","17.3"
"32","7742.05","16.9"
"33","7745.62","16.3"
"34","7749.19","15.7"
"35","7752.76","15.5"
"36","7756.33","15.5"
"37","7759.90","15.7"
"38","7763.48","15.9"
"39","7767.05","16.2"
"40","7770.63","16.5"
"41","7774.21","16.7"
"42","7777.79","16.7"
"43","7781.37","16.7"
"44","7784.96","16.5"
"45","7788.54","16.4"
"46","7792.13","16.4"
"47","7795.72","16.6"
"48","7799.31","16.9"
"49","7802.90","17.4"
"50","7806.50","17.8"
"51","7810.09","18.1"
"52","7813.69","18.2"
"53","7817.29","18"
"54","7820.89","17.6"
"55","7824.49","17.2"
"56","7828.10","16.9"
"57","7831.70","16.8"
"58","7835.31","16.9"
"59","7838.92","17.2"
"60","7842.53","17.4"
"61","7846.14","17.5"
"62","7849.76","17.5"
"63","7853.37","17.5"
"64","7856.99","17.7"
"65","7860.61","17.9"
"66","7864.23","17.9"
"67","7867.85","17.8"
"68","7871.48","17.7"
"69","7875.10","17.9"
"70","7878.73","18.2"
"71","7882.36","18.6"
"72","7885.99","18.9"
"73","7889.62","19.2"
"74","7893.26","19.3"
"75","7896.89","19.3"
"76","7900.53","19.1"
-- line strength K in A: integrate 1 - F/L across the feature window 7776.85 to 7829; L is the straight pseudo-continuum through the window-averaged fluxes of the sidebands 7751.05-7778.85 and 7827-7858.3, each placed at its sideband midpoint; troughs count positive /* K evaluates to -1.6 A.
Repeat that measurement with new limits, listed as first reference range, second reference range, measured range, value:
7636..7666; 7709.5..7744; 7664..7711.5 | 5.2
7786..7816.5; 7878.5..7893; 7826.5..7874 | 1.9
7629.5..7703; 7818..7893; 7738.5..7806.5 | 2.8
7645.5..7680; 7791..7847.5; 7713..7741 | -0.8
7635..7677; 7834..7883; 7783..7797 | 0.7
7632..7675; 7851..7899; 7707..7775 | 3.7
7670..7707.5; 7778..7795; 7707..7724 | -0.7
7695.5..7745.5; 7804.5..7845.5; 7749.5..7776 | 1.3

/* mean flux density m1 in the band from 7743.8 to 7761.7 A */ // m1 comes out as 15.7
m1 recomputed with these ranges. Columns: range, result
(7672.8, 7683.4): 15.4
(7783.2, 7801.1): 16.6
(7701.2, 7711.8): 15.4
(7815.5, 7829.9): 17.4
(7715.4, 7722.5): 16.7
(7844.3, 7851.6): 17.5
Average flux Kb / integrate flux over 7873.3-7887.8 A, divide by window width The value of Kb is 18.4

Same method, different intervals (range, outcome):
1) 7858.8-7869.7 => 17.9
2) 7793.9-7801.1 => 16.7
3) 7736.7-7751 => 16.5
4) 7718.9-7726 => 17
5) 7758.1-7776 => 16.2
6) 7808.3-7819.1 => 18.1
